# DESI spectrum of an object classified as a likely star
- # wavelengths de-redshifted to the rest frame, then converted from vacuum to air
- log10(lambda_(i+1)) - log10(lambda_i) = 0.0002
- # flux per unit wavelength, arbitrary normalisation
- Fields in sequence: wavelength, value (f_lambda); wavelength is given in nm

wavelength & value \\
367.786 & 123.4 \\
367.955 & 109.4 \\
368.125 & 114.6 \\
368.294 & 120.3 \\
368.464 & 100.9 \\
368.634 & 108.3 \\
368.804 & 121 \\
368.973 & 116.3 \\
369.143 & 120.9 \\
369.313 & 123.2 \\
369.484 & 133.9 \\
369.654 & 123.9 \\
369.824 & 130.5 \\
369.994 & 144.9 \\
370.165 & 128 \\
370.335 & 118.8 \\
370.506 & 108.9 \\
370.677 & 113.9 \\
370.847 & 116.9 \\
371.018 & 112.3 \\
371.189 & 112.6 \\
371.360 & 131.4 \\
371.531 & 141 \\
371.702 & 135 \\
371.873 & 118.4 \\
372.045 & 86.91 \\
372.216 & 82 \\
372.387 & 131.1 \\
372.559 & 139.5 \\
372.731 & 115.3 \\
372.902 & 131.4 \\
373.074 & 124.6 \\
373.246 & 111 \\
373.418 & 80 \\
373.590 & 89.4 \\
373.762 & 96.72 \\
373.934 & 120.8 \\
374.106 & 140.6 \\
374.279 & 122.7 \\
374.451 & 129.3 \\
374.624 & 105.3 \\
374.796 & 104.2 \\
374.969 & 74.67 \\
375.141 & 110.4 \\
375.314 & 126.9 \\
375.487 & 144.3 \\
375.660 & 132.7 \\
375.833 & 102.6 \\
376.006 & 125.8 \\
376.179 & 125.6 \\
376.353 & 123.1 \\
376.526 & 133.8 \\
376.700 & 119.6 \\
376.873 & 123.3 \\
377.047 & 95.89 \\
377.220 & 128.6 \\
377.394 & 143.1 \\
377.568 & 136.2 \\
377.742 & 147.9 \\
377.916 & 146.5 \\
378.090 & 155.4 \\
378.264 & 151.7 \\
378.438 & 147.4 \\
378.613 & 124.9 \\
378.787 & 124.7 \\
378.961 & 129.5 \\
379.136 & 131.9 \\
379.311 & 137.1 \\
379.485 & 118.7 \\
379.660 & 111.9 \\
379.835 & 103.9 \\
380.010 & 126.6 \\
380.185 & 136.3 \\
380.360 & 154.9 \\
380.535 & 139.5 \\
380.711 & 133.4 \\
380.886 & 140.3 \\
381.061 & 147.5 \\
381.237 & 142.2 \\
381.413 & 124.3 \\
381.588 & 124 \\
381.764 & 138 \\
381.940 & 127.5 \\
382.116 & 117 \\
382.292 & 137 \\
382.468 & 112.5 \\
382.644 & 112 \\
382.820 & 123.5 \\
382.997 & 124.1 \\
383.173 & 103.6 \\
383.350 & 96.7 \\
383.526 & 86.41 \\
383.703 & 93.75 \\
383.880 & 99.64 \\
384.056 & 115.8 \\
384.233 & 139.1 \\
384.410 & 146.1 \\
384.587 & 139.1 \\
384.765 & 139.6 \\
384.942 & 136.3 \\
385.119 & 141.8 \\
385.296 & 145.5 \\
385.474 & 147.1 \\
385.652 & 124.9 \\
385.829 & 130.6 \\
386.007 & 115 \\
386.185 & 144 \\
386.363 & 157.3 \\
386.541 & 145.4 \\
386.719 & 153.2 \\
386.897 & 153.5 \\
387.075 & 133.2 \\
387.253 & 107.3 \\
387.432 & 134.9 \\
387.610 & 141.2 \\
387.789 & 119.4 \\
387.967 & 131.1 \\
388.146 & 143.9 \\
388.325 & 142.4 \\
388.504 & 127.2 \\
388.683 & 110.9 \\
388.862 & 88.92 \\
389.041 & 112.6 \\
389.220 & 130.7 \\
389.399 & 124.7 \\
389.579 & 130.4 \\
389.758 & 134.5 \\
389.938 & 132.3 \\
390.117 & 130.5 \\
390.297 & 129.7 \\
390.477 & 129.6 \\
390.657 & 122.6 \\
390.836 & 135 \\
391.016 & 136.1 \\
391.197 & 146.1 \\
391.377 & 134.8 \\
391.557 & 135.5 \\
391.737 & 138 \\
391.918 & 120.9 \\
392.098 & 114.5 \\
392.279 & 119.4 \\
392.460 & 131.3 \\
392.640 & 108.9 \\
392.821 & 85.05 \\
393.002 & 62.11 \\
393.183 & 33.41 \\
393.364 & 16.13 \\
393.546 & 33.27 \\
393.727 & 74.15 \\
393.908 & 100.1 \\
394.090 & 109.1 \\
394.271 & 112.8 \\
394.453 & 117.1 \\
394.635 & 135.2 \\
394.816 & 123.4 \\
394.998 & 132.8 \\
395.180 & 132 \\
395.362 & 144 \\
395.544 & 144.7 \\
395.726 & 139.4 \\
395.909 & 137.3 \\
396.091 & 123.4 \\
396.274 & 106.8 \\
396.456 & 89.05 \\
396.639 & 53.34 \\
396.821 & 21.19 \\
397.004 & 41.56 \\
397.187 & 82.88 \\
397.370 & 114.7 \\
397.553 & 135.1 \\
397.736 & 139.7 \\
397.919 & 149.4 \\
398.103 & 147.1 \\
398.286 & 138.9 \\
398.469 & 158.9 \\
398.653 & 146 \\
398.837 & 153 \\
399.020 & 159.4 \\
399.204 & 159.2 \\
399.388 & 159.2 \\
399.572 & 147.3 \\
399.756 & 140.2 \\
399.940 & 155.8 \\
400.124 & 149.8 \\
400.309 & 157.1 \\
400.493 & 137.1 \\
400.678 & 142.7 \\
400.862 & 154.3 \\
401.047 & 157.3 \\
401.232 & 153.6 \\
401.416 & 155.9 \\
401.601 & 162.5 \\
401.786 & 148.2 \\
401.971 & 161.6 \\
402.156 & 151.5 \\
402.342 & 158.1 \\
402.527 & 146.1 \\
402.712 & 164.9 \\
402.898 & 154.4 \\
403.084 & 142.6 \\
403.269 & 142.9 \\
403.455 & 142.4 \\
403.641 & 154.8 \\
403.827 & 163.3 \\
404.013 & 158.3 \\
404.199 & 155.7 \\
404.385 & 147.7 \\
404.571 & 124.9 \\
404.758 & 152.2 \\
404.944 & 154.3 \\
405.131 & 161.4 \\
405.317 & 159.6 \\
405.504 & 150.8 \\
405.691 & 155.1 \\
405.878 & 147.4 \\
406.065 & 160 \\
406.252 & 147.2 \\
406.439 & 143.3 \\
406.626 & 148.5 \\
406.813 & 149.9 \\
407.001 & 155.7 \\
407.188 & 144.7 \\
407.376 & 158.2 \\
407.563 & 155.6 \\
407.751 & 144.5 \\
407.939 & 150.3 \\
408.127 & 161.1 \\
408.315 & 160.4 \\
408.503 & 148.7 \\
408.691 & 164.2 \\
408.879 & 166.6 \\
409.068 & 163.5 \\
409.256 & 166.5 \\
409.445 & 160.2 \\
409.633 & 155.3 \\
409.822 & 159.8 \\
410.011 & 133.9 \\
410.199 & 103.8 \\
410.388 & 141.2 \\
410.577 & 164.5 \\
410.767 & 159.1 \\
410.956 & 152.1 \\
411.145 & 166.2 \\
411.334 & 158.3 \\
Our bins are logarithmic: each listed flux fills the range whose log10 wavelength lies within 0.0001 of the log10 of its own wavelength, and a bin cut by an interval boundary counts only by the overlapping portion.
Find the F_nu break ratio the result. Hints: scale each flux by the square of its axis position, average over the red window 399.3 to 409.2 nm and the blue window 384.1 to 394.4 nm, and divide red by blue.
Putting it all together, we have 1.35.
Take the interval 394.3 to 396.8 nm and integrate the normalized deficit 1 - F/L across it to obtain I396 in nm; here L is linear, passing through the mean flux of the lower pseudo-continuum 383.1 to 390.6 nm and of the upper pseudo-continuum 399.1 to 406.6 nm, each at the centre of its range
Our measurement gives 0.40 nm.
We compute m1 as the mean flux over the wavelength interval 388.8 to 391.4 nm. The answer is 128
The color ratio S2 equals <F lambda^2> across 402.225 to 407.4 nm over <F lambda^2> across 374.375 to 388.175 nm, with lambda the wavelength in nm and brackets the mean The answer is 1.33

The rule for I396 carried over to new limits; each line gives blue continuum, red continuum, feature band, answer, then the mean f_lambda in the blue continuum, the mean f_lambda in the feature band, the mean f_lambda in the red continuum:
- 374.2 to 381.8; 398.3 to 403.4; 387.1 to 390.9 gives 0.36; 128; 127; 152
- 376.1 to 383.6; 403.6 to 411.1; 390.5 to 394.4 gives 0.99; 128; 104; 153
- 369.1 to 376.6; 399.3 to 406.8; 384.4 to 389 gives -0.01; 119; 134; 152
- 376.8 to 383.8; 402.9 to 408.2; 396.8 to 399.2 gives 0.29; 127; 127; 151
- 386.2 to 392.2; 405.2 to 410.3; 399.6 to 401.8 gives -0.10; 131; 151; 152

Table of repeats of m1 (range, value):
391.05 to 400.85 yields 119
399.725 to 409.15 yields 153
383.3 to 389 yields 129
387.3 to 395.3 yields 116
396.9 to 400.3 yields 138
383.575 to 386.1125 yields 129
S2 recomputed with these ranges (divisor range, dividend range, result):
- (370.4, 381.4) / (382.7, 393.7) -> 1.04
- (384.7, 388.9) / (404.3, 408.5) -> 1.24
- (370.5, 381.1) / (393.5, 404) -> 1.22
